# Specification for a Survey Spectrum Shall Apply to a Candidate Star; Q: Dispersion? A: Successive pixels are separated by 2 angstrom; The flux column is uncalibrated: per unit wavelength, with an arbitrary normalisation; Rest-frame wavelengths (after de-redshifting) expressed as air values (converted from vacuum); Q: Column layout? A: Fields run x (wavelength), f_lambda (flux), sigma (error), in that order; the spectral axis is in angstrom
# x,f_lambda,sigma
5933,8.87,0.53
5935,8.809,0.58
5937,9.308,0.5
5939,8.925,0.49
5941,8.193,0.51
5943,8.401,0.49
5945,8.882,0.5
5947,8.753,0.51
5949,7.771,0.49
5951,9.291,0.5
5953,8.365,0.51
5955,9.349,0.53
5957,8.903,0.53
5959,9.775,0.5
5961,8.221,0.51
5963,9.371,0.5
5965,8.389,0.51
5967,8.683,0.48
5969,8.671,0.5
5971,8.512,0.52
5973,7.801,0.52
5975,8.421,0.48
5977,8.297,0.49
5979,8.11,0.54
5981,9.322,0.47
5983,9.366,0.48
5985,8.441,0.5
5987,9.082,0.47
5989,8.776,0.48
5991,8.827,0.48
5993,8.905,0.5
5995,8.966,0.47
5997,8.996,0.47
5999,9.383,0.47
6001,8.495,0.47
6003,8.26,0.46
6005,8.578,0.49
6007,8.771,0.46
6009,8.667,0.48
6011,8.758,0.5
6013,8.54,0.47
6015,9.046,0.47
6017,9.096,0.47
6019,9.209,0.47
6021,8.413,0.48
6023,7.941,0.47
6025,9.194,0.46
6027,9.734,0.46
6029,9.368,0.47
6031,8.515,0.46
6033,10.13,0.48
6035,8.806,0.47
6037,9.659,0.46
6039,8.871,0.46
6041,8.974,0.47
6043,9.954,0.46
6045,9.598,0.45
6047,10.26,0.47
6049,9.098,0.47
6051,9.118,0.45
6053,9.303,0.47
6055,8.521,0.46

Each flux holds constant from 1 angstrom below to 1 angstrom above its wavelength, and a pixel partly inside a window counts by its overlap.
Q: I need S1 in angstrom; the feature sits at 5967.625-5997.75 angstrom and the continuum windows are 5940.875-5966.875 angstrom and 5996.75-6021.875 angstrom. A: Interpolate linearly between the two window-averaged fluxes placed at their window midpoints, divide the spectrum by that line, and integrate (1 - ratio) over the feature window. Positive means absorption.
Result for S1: 0.3 angstrom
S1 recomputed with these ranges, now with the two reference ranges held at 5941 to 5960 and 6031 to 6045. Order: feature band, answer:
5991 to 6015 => 0.9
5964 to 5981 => 1.0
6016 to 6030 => 0.4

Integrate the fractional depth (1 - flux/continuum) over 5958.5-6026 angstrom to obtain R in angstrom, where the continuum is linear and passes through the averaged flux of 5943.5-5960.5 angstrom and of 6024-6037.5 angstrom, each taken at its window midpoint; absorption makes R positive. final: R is 2.7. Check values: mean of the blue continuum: 8.85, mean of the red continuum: 9.33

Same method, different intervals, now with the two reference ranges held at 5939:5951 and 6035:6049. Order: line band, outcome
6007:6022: 0.6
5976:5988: 0.2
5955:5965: -0.4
